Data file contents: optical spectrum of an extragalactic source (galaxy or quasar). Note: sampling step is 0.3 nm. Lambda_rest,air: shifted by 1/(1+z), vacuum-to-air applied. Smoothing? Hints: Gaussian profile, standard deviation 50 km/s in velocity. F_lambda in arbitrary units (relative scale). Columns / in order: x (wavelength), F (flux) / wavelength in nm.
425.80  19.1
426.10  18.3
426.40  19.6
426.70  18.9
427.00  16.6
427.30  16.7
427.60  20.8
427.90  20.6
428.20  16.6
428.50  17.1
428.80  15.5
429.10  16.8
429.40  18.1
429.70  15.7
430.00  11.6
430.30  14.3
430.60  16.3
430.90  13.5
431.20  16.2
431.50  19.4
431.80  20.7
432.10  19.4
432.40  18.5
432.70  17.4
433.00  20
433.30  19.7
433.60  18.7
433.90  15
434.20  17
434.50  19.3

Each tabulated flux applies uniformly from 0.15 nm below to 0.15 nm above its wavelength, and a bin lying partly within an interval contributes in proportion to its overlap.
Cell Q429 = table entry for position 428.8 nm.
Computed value 15.5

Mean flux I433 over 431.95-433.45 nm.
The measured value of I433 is 19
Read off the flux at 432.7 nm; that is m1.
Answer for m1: 17.4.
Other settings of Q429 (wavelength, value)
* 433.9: 15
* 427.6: 20.8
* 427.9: 20.6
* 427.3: 16.7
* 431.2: 16.2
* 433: 20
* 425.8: 19.1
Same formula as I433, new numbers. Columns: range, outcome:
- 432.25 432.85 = 17.9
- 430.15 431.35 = 15.1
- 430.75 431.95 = 17.4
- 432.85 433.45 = 19.8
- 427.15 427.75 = 18.8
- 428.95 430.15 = 15.5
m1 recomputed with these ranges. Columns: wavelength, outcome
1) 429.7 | 15.7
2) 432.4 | 18.5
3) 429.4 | 18.1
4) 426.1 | 18.3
